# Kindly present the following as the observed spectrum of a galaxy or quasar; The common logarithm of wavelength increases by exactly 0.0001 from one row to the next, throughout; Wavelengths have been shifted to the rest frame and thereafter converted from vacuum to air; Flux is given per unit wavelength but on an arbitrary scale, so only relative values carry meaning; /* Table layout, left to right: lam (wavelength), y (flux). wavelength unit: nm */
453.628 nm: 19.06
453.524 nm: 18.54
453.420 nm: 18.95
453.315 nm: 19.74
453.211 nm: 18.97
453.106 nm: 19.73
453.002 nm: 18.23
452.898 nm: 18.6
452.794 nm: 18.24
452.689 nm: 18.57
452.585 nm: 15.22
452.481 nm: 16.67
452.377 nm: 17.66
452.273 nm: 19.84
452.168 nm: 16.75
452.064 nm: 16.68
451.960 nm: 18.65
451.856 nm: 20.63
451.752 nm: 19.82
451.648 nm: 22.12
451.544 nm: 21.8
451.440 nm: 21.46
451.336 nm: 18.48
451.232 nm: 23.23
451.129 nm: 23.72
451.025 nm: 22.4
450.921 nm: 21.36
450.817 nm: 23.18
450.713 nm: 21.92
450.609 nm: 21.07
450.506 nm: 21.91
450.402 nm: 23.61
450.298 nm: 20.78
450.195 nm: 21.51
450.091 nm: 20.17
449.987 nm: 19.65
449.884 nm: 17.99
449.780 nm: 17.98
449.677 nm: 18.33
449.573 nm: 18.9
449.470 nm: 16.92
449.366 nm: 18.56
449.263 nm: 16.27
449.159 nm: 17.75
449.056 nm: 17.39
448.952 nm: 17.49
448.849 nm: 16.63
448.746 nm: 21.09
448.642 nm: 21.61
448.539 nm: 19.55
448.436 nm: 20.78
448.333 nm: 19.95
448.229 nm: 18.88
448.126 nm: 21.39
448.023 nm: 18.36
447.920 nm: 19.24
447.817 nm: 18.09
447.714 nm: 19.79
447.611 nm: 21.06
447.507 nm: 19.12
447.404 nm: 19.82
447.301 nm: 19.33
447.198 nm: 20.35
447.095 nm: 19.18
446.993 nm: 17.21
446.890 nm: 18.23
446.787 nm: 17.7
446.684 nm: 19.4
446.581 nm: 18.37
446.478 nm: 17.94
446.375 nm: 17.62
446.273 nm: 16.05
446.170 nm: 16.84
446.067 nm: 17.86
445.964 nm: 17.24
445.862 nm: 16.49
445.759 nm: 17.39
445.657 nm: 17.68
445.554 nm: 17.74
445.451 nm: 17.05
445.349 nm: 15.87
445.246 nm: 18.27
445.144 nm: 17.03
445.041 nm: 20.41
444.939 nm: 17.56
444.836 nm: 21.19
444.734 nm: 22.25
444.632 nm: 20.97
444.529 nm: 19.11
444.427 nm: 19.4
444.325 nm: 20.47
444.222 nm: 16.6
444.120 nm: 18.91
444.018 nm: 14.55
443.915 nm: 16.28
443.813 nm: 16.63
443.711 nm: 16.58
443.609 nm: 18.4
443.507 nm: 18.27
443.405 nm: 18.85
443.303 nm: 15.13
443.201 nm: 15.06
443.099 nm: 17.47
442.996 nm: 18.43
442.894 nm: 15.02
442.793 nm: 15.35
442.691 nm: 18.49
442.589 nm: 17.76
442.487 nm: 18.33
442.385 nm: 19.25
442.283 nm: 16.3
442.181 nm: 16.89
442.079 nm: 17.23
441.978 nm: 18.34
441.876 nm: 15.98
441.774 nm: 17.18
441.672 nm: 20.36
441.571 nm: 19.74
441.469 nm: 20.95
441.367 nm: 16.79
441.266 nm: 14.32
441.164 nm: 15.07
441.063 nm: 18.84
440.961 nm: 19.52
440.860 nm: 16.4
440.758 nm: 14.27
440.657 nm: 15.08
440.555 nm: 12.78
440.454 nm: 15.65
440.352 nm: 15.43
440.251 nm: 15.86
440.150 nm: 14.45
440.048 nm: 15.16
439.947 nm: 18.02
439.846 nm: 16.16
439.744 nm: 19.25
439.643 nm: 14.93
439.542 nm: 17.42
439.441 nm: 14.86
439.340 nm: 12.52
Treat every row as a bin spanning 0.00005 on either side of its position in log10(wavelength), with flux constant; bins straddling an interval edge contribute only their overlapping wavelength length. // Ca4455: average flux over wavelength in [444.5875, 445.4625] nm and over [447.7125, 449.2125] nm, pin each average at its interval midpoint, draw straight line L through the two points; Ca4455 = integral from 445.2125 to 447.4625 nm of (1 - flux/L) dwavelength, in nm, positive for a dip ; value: 0.14 nm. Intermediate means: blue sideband 19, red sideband 19.2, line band 17.9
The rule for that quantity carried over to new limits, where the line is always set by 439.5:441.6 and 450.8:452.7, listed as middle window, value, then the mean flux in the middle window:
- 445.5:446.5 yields 0.047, 17.3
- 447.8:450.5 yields -0.024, 19.2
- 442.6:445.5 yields -0.053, 17.8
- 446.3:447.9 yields -0.034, 18.8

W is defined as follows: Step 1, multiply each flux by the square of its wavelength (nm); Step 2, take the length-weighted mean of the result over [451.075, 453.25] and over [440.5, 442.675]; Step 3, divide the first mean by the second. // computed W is 1.2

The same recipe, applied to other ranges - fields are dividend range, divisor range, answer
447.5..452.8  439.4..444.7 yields 1.19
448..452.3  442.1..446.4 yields 1.16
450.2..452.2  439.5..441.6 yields 1.35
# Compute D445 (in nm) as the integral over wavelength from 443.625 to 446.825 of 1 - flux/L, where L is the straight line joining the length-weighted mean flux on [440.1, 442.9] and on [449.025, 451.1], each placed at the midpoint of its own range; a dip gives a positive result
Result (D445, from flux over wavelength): 0.04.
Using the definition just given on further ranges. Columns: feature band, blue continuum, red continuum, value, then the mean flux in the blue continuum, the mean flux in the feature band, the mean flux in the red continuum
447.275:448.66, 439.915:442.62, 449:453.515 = -0.08 nm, 16.9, 19.7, 19.6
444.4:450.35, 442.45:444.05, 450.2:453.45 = -0.11 nm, 16.9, 18.7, 20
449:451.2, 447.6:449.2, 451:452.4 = -0.03 nm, 19.3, 20.1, 20.2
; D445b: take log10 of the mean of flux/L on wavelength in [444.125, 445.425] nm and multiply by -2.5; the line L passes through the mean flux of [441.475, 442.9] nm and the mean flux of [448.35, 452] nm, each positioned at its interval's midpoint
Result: -0.03 mag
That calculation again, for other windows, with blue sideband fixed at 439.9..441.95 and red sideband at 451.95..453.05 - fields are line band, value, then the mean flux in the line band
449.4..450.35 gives -0.10 mag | 19.1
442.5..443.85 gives -0.02 mag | 17.1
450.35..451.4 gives -0.25 mag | 22.1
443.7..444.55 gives -0.04 mag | 17.6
